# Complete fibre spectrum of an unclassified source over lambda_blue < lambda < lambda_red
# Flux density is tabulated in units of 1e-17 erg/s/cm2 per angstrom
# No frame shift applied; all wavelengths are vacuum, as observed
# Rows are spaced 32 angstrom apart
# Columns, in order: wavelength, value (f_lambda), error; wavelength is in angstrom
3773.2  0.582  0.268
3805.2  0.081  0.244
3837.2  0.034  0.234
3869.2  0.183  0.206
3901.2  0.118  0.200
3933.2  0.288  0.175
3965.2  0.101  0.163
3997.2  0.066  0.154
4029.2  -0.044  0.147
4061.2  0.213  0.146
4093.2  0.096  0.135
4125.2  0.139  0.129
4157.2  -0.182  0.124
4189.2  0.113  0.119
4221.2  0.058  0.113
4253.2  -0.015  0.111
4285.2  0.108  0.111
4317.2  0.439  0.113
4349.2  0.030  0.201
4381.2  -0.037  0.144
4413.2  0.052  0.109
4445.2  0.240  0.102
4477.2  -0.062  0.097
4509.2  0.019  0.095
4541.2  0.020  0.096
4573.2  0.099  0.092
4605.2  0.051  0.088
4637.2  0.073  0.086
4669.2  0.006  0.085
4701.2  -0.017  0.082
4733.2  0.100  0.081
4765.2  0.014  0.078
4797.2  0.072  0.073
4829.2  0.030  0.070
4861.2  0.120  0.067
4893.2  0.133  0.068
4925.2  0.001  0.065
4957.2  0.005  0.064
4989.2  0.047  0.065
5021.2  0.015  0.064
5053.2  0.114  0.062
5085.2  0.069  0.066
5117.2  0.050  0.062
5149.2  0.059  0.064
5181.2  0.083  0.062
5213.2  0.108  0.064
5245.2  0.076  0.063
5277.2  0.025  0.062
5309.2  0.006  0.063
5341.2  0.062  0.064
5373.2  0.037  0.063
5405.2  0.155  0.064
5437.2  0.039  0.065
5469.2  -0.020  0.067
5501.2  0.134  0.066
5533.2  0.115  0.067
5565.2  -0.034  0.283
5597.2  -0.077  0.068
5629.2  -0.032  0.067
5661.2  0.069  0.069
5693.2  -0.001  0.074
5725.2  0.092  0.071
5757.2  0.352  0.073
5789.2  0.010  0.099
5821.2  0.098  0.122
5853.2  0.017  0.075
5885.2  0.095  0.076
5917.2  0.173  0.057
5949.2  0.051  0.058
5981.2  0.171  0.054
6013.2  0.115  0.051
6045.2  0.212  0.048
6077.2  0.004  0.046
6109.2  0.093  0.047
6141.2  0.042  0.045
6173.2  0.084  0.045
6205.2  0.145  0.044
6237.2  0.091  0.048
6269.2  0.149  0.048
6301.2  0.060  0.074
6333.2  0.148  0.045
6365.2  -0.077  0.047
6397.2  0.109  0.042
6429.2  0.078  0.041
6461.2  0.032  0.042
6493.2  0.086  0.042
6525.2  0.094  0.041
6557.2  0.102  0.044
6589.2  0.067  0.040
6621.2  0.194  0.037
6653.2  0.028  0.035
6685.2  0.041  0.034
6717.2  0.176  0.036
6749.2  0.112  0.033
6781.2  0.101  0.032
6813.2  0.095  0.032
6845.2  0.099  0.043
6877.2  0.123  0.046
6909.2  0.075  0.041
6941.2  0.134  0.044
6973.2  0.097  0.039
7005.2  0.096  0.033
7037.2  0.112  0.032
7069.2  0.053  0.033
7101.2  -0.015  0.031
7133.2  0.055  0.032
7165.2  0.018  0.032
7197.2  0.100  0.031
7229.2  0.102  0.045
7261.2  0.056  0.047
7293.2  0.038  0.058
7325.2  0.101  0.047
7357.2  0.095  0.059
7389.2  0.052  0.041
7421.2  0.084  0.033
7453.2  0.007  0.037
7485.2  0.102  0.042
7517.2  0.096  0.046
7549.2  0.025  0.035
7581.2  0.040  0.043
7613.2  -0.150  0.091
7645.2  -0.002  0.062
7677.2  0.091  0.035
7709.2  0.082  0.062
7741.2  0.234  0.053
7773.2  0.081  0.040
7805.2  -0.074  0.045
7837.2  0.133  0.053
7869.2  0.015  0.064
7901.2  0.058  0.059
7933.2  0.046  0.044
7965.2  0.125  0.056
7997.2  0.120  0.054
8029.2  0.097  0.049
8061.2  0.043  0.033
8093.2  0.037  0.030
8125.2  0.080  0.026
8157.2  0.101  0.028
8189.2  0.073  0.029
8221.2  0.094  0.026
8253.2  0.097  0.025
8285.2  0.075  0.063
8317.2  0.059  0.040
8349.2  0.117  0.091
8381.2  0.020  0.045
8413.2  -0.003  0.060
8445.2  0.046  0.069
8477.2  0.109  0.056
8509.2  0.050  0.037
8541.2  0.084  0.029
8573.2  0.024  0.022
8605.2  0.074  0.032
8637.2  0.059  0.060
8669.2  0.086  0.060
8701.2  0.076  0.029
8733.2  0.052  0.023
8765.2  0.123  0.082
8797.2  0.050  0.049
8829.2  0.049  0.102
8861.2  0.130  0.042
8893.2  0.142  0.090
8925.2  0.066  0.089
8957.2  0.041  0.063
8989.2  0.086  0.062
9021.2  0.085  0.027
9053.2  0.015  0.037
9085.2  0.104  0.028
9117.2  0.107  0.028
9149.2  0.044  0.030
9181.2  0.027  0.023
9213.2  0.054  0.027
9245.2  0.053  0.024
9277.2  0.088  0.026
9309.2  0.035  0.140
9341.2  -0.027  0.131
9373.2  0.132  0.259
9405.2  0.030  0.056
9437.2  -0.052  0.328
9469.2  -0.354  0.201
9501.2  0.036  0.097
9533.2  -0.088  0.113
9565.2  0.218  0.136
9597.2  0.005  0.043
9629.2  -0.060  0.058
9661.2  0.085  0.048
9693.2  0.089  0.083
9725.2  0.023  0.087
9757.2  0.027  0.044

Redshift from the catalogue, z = 0.546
